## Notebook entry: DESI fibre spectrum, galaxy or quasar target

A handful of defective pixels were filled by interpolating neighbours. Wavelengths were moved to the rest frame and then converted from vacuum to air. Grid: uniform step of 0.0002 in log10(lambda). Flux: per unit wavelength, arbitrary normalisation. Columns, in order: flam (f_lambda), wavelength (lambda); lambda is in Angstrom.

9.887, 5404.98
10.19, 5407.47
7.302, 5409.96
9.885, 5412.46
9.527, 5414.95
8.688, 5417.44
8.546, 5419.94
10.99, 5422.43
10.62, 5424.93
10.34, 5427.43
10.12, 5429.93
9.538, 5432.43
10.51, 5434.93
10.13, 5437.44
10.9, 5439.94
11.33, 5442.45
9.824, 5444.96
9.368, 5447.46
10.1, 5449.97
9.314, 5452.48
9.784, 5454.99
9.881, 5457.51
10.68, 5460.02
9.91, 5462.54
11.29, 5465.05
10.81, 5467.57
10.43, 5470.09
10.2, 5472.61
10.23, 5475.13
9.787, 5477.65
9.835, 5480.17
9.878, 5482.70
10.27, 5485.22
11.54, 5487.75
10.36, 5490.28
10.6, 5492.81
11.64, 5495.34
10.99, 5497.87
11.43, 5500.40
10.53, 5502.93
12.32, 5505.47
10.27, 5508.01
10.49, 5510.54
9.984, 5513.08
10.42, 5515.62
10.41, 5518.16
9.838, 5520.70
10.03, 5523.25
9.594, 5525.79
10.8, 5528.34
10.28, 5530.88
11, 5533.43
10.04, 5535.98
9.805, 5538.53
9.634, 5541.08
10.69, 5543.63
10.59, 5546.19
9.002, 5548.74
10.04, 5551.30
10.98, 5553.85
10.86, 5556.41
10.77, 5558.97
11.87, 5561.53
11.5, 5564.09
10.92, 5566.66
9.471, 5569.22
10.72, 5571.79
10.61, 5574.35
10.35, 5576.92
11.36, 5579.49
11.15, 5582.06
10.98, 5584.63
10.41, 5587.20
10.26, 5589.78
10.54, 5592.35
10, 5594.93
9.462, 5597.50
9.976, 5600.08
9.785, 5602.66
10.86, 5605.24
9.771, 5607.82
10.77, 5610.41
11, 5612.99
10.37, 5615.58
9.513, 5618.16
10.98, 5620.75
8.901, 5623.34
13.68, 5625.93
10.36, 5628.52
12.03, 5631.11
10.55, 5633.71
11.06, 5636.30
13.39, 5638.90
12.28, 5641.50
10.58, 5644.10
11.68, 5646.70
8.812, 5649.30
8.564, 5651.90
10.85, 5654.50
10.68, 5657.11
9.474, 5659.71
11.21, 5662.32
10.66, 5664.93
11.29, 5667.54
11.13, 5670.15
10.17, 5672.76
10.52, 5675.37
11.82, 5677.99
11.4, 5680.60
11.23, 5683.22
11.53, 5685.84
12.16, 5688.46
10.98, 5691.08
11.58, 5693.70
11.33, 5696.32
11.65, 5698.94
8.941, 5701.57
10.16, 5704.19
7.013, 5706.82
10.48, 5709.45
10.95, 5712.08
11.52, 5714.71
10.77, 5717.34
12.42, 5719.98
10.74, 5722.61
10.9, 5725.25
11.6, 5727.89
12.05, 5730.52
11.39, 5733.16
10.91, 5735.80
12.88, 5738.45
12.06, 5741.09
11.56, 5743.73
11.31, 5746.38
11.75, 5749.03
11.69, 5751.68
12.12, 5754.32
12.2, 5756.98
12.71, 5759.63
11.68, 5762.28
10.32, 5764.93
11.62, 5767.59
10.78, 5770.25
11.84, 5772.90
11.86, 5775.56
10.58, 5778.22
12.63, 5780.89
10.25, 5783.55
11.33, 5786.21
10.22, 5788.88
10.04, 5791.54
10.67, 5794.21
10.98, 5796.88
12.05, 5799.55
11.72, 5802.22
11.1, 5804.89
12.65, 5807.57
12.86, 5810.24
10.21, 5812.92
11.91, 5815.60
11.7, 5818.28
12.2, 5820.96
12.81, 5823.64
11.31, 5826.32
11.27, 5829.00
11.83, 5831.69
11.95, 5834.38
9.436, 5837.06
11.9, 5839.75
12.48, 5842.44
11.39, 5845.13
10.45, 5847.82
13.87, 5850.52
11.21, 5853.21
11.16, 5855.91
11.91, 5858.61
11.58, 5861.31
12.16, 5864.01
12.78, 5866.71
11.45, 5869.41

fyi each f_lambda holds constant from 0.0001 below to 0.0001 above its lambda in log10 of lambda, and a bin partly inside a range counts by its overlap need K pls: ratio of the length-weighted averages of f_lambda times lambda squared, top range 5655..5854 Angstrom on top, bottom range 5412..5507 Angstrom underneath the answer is 1.2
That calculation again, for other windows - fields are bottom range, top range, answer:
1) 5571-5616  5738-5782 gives 1.19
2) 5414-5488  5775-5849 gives 1.28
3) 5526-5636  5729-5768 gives 1.18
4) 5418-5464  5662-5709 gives 1.17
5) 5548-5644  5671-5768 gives 1.10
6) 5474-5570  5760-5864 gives 1.21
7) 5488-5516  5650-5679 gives 1.03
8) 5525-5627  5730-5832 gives 1.19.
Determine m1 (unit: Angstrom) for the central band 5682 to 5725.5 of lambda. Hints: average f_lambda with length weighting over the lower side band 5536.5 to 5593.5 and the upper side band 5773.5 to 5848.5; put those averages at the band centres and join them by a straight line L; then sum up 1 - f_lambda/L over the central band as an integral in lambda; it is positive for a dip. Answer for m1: 0.83 Angstrom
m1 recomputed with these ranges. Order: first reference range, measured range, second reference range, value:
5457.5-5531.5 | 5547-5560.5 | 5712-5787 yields 0.47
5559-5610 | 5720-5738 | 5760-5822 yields -0.49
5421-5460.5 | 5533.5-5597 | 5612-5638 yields 0.84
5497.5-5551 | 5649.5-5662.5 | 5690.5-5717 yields 0.60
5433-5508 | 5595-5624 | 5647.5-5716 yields 1.17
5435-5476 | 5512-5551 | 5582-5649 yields 1.32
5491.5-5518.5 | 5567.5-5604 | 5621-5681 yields 1.71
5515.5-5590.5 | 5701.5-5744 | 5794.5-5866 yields 0.82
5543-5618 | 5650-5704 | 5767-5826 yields 0.53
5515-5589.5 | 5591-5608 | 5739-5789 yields 1.03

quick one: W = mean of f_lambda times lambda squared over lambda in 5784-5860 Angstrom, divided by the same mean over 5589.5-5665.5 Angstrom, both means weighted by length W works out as 1.16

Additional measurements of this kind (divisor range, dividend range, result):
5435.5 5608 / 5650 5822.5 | 1.16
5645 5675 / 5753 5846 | 1.16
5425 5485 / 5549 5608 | 1.08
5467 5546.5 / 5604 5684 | 1.09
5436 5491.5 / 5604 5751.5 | 1.15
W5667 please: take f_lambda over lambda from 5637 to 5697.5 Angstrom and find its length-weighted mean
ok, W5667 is 11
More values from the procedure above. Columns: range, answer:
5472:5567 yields 10.5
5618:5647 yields 11.3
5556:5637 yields 10.6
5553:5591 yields 10.8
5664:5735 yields 11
